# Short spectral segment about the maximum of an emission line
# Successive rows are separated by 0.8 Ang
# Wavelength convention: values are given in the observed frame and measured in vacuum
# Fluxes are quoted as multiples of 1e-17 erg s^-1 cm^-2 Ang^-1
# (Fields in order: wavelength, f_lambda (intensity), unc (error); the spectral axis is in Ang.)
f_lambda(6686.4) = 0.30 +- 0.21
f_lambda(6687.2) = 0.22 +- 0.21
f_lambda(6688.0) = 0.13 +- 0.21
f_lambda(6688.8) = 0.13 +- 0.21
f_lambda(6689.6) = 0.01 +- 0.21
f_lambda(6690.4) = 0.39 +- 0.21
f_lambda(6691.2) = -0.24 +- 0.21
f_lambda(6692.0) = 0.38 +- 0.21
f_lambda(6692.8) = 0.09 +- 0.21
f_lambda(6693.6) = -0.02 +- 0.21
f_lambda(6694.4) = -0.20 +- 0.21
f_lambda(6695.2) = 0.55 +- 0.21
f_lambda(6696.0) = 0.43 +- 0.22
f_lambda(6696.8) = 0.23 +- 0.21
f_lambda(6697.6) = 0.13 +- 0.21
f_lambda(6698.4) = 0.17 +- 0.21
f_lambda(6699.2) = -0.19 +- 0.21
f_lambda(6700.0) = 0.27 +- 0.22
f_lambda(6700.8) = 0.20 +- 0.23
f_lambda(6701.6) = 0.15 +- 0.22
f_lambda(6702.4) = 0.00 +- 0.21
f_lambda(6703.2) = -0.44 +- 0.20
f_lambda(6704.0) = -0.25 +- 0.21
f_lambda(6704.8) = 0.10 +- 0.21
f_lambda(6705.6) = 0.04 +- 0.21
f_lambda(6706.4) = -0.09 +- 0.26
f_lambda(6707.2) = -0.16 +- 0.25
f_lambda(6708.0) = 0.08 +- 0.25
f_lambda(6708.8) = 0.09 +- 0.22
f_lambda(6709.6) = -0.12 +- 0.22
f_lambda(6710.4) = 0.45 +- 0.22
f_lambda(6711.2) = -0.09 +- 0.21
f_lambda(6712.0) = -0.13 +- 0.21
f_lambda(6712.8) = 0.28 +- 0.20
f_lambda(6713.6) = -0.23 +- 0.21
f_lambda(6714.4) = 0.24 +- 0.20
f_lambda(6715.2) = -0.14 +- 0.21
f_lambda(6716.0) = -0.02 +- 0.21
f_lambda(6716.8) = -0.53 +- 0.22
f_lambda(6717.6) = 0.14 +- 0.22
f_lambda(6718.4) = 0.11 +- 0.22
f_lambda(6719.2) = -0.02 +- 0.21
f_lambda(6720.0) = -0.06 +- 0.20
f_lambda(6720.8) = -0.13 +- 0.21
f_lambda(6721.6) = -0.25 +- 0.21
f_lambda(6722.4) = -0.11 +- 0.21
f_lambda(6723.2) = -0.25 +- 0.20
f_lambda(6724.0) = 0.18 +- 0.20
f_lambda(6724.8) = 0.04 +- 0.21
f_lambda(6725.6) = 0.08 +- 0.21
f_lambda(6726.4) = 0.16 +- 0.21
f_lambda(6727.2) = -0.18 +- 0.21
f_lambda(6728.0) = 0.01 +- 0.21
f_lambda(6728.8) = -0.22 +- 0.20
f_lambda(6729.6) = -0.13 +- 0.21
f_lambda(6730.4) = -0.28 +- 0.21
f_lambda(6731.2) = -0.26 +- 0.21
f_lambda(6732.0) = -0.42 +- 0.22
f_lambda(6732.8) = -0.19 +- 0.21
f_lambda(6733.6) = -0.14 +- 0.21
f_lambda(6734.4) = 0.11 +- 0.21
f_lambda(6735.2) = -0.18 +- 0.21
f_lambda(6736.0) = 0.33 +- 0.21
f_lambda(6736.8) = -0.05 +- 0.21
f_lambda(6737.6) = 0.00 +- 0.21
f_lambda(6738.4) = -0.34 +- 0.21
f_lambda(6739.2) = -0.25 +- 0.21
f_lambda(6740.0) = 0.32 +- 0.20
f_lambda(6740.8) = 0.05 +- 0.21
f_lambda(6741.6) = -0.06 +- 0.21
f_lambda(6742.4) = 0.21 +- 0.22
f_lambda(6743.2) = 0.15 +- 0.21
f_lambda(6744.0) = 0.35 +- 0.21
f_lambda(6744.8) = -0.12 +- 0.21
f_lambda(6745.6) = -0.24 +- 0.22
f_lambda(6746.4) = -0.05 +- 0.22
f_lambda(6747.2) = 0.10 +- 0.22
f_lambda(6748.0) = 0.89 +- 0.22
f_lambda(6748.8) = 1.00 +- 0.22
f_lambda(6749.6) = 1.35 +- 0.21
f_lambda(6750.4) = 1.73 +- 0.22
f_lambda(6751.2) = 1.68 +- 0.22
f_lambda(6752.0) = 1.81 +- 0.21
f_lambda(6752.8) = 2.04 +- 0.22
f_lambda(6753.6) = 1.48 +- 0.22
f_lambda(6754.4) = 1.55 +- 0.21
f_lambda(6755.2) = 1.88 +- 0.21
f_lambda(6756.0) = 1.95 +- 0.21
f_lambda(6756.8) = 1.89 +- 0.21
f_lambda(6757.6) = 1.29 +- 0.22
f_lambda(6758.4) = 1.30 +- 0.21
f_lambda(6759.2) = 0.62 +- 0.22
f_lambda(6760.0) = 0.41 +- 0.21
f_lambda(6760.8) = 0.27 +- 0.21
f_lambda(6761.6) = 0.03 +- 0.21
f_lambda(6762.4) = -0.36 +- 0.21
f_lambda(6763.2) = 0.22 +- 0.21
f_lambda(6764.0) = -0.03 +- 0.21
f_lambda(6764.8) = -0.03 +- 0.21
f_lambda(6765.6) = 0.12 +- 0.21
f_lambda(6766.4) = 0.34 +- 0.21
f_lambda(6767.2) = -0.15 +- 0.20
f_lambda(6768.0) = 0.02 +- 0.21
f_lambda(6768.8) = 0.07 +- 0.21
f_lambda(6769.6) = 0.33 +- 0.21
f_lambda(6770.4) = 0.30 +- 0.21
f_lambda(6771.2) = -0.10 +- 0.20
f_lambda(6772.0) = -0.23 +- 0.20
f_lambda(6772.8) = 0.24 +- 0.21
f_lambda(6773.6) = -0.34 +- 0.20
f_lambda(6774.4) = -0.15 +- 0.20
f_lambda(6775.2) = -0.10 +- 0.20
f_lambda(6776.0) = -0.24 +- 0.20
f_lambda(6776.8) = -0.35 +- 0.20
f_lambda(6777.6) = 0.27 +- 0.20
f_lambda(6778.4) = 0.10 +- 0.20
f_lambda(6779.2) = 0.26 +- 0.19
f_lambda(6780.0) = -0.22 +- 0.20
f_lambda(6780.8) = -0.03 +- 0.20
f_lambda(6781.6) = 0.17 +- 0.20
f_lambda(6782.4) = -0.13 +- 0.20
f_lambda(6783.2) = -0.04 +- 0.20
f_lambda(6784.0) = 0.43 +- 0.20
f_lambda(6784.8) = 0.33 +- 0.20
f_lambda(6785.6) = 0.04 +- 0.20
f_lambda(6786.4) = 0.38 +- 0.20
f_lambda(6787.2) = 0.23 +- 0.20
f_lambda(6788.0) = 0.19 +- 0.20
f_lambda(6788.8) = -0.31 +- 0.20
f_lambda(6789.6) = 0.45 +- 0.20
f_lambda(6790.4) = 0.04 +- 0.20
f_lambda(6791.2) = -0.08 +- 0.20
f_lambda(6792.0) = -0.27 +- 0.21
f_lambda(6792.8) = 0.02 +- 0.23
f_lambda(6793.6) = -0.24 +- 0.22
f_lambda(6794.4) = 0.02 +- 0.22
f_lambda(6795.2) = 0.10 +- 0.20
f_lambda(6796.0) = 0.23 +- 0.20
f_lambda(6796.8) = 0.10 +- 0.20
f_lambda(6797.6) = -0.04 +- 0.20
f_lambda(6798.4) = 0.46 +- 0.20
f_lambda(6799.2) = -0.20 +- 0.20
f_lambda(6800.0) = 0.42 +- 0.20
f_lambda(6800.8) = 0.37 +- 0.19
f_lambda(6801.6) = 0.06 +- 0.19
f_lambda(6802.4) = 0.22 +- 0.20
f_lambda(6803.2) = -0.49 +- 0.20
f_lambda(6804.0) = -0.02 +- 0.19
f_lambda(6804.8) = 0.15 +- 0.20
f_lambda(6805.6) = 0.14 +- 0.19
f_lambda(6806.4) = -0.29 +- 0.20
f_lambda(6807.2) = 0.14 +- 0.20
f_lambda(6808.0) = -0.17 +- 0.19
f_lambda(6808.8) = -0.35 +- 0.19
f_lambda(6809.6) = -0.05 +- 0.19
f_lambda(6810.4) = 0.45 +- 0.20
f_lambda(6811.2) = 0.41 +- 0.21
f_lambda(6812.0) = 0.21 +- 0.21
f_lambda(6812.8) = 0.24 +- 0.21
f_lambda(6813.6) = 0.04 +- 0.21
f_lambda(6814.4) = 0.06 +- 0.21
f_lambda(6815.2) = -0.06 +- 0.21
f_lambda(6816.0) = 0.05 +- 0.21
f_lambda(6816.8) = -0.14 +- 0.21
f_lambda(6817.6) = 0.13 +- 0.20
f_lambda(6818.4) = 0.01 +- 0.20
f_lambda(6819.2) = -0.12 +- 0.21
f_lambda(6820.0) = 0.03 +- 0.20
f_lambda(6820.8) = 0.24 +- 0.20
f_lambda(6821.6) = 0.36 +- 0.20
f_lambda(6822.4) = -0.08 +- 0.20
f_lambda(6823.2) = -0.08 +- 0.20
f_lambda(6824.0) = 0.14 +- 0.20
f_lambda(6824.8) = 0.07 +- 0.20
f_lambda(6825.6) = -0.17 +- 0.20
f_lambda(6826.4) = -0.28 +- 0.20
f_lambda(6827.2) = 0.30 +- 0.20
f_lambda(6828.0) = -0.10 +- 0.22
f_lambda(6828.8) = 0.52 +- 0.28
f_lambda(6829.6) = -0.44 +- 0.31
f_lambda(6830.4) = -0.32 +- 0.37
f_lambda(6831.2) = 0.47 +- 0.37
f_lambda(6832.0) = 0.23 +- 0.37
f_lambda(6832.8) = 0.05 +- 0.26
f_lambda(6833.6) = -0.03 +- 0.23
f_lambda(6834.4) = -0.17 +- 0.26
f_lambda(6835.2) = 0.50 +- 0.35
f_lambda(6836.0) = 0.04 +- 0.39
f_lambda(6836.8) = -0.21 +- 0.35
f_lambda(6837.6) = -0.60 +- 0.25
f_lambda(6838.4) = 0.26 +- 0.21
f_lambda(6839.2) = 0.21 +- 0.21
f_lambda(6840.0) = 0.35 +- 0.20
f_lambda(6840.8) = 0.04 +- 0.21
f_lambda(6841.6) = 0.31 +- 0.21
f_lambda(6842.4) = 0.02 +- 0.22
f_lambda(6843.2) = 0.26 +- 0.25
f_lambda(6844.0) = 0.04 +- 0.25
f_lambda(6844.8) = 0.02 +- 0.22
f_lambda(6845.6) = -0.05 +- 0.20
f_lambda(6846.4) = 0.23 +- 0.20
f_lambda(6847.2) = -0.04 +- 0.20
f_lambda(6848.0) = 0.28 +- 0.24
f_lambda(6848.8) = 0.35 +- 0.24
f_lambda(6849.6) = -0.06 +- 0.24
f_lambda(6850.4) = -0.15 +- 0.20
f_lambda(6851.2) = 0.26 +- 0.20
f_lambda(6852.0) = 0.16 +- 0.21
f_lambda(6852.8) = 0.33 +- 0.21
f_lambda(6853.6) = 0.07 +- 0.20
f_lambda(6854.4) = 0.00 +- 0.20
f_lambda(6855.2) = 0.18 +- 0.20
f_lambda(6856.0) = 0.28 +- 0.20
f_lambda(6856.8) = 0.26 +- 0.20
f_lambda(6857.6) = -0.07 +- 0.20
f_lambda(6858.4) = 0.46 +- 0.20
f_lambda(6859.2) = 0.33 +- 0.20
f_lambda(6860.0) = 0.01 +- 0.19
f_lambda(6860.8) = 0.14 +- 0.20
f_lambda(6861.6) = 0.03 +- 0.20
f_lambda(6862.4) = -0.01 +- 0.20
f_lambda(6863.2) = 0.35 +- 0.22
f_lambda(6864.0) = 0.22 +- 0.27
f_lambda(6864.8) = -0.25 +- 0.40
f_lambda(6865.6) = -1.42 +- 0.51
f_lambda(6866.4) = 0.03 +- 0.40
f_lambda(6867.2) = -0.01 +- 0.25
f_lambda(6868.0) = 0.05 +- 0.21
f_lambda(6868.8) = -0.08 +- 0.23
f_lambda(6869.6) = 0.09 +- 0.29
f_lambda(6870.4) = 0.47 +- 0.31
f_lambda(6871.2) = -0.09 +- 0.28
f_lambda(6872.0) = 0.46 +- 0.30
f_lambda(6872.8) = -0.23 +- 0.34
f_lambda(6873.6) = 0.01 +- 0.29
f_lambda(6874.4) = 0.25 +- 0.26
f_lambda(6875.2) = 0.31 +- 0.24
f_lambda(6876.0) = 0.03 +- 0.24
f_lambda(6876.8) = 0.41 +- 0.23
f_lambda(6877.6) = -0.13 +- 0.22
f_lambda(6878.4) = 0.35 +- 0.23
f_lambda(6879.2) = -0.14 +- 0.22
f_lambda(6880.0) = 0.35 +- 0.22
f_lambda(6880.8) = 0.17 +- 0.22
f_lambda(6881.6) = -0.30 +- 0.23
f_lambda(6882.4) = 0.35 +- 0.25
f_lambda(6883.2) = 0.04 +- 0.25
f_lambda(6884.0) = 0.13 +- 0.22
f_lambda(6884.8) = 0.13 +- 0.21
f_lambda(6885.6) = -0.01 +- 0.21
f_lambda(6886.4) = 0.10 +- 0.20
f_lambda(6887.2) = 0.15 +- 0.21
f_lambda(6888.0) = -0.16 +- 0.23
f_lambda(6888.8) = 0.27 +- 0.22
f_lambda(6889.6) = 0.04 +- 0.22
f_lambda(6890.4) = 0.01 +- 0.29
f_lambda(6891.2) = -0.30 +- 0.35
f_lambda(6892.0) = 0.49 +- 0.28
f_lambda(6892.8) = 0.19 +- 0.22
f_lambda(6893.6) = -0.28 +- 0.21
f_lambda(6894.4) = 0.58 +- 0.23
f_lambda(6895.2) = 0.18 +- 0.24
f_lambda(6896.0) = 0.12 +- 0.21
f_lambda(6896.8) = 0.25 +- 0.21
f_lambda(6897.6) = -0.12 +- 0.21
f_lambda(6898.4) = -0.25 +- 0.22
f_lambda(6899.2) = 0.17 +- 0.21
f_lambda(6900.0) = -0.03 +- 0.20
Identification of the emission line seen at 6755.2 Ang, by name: [O II] 3727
